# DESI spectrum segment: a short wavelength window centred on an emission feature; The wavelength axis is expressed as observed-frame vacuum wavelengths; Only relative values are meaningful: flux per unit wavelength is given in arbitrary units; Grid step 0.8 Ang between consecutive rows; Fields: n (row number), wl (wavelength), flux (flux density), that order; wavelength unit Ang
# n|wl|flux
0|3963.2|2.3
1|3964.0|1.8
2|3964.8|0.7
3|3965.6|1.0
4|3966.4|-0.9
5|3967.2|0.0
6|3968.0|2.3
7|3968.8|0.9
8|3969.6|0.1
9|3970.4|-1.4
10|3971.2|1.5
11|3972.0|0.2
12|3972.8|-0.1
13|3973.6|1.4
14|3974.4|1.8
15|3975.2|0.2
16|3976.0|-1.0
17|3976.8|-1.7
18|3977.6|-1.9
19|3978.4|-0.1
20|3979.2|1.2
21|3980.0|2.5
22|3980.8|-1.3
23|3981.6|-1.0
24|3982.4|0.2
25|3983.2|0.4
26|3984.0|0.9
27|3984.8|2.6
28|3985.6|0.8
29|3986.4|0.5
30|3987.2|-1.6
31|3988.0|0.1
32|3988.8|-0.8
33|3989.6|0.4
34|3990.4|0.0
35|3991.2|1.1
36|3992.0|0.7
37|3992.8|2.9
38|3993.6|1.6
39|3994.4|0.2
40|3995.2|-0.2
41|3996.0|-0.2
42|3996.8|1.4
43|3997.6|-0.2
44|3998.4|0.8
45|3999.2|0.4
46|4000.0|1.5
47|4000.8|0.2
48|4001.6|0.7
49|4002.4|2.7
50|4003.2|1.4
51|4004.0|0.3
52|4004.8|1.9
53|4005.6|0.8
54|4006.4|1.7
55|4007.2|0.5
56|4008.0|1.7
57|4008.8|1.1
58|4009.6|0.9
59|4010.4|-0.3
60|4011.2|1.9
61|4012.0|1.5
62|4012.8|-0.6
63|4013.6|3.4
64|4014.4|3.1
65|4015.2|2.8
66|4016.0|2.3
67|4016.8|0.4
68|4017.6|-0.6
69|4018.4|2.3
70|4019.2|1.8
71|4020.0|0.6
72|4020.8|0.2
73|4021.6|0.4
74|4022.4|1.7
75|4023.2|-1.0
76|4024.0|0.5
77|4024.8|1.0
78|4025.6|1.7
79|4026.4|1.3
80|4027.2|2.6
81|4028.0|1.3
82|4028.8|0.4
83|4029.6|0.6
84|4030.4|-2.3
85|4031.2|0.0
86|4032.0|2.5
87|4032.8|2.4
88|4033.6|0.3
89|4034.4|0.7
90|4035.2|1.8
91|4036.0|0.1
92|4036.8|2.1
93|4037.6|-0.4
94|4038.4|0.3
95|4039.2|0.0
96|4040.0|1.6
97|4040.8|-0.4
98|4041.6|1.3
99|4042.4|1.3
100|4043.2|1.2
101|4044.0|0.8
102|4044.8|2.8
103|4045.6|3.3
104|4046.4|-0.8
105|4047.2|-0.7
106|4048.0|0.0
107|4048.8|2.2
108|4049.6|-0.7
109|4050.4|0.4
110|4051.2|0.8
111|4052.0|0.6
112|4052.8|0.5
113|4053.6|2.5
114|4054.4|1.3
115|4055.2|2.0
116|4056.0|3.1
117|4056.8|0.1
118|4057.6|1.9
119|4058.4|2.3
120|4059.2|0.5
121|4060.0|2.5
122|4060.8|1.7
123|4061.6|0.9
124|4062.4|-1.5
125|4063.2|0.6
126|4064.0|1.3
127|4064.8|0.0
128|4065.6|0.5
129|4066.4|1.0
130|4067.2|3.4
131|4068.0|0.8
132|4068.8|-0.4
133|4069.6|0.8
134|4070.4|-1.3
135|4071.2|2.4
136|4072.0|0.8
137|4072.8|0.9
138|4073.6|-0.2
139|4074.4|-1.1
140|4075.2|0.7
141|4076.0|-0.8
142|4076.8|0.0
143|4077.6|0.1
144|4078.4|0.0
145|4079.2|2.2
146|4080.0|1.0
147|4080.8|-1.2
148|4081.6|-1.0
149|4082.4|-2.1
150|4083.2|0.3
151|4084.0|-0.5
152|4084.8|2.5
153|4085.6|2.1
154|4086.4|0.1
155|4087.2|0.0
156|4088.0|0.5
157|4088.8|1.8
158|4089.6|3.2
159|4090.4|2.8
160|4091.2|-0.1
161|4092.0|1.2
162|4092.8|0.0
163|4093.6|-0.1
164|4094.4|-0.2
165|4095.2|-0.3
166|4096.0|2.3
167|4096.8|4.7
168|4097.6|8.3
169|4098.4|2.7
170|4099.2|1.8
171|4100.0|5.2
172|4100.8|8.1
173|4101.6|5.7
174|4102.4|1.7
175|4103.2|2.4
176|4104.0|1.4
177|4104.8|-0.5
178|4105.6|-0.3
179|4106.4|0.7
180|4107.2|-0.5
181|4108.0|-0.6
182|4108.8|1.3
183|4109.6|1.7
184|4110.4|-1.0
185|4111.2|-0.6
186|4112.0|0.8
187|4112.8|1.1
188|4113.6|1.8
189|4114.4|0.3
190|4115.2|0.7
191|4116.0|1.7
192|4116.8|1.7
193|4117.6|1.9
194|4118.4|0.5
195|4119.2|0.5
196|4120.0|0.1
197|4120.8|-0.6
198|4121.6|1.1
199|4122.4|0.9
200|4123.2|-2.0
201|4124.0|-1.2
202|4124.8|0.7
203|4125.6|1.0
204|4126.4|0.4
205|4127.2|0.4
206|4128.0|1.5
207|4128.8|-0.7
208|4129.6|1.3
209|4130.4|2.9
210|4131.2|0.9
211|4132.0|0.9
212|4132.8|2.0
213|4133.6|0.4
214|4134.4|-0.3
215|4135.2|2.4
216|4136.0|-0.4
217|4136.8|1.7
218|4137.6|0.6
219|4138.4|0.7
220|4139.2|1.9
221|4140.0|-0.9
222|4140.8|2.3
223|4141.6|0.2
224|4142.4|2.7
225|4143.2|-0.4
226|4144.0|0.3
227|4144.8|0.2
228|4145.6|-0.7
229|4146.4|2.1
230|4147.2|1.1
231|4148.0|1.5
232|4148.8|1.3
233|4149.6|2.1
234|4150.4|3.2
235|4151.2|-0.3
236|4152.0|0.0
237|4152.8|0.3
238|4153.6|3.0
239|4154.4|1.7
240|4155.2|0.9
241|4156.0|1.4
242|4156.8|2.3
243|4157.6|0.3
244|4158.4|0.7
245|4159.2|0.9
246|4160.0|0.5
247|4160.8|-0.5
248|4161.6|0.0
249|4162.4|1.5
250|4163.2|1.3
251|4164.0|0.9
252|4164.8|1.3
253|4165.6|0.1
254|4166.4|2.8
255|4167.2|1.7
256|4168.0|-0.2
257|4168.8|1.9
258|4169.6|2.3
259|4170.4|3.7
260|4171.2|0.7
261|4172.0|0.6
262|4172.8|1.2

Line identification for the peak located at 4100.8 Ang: [O II] 3727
